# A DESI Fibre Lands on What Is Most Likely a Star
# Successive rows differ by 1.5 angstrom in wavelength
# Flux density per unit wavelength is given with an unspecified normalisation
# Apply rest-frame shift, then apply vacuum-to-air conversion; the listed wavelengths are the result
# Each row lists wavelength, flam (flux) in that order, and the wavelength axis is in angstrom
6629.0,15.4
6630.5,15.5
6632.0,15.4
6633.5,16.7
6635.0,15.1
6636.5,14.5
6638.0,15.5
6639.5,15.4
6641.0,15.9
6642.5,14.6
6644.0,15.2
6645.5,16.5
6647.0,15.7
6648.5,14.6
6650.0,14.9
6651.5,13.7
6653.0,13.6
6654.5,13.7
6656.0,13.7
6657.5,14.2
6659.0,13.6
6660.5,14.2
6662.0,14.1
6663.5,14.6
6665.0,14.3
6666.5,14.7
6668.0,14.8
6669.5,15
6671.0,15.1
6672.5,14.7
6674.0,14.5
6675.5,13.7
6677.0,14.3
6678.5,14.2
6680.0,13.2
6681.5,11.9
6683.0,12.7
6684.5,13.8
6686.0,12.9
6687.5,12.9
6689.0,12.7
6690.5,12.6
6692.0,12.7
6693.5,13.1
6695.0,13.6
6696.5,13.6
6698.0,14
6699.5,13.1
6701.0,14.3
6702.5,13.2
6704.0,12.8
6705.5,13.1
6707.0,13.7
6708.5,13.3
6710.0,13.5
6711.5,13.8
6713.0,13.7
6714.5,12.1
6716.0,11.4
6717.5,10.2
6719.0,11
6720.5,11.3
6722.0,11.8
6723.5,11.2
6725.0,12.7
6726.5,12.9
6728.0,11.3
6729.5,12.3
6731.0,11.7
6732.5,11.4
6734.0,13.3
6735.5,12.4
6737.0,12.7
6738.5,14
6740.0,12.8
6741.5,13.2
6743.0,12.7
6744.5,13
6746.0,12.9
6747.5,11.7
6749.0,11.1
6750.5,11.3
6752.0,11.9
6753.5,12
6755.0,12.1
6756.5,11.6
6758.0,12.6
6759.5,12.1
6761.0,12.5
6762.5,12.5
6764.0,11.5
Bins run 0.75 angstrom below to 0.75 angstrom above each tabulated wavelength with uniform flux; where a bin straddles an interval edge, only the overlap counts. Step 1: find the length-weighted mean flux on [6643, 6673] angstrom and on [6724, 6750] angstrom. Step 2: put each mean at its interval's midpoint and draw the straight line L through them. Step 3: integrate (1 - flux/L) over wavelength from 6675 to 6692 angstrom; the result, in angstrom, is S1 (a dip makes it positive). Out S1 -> 0.89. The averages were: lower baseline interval 14.5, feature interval 13.1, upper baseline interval 12.5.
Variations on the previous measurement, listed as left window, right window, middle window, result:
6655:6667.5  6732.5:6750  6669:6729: 1.9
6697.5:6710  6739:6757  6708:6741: 1.4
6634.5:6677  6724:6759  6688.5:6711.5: 0.2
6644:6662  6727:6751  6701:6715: -0.2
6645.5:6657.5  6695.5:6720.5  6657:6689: -0.3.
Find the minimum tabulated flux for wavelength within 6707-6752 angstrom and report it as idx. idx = 10.2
